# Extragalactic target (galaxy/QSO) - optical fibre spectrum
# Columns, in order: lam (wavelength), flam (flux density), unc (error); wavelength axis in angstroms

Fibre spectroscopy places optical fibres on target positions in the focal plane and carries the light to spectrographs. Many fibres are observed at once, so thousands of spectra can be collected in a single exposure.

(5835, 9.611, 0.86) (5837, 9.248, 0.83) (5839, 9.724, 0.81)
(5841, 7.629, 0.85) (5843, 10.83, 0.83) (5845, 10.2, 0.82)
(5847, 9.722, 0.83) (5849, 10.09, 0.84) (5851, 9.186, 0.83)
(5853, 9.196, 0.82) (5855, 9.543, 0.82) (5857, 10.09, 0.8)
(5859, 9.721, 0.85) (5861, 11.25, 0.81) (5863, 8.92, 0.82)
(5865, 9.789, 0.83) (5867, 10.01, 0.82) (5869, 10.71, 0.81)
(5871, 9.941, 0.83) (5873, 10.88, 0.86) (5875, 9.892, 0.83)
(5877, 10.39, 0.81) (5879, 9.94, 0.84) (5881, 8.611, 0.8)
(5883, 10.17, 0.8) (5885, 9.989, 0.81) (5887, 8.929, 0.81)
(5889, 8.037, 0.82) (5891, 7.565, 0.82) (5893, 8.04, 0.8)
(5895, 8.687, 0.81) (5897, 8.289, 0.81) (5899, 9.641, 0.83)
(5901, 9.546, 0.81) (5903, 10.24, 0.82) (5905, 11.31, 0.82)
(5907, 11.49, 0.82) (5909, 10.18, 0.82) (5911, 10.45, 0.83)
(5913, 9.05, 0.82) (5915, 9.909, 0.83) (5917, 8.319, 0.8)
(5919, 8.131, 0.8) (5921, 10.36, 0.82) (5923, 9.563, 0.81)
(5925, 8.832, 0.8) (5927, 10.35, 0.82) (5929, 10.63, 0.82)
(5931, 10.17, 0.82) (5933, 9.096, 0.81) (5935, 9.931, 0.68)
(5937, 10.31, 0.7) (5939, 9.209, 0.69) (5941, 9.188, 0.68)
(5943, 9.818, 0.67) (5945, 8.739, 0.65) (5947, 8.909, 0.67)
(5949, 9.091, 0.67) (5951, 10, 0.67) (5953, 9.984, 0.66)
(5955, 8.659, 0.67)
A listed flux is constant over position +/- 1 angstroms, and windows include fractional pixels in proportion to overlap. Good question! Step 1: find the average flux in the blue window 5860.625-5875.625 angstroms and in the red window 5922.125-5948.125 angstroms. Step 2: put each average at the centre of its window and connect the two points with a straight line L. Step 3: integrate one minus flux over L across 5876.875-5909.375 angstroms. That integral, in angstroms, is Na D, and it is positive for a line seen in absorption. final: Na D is 1.6 angstroms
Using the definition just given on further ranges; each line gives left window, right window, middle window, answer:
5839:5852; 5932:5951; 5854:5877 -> -1.2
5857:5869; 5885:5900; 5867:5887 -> -1.4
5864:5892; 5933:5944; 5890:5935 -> 0.4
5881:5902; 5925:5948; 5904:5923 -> -1.3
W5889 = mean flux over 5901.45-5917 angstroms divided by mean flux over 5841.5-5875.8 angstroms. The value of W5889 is 1.03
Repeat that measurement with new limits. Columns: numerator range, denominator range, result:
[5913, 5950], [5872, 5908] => 0.99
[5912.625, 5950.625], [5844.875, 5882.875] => 0.96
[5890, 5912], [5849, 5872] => 0.97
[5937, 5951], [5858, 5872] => 0.93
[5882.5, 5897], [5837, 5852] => 0.91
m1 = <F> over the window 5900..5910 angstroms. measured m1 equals 10.6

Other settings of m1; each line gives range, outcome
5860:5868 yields 9.99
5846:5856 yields 9.55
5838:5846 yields 9.6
